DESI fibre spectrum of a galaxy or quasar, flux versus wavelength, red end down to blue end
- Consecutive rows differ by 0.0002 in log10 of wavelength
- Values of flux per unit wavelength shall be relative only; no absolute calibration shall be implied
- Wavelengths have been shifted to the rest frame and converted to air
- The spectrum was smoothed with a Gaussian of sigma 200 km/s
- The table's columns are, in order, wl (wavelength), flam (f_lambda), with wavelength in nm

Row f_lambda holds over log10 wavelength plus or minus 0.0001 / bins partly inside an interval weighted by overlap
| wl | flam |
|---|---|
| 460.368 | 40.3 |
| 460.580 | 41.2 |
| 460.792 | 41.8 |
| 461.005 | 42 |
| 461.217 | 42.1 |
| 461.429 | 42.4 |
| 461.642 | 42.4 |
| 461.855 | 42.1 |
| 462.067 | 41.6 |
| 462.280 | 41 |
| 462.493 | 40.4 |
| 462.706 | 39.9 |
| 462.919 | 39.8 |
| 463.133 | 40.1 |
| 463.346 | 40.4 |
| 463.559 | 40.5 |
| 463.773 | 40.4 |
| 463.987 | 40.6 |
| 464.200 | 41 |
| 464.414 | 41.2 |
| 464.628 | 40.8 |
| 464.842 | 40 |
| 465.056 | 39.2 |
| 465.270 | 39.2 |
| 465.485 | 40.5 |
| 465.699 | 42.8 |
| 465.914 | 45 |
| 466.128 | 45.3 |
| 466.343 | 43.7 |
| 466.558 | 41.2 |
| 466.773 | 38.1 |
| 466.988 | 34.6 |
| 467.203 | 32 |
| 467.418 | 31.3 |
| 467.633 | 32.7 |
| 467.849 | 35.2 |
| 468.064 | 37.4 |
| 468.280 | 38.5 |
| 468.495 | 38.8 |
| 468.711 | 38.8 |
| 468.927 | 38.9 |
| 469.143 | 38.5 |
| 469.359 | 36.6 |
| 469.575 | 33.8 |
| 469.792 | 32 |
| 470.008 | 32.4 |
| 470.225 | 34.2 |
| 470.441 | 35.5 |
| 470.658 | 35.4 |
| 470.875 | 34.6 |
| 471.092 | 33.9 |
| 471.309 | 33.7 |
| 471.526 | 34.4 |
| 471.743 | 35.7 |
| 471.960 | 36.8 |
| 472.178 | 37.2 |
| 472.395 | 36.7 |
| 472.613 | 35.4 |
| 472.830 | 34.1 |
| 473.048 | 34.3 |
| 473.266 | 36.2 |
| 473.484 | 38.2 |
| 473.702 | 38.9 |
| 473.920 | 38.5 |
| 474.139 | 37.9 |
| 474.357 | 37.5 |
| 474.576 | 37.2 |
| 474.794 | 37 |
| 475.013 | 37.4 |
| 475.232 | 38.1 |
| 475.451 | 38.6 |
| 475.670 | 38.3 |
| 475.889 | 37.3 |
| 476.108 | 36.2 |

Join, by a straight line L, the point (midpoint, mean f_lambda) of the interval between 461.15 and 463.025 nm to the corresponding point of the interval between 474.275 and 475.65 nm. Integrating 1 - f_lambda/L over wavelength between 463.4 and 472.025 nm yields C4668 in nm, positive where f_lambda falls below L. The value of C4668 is 0.46 nm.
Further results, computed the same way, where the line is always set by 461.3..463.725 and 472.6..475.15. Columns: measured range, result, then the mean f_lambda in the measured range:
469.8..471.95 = 0.20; 34.4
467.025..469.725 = 0.20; 35.9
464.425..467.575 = 0.02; 39.5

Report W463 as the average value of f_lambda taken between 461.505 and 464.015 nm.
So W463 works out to 40.8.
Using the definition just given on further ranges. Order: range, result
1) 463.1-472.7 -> 37.6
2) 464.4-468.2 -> 38.8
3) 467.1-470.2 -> 35.5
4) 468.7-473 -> 35.3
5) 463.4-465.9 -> 40.7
